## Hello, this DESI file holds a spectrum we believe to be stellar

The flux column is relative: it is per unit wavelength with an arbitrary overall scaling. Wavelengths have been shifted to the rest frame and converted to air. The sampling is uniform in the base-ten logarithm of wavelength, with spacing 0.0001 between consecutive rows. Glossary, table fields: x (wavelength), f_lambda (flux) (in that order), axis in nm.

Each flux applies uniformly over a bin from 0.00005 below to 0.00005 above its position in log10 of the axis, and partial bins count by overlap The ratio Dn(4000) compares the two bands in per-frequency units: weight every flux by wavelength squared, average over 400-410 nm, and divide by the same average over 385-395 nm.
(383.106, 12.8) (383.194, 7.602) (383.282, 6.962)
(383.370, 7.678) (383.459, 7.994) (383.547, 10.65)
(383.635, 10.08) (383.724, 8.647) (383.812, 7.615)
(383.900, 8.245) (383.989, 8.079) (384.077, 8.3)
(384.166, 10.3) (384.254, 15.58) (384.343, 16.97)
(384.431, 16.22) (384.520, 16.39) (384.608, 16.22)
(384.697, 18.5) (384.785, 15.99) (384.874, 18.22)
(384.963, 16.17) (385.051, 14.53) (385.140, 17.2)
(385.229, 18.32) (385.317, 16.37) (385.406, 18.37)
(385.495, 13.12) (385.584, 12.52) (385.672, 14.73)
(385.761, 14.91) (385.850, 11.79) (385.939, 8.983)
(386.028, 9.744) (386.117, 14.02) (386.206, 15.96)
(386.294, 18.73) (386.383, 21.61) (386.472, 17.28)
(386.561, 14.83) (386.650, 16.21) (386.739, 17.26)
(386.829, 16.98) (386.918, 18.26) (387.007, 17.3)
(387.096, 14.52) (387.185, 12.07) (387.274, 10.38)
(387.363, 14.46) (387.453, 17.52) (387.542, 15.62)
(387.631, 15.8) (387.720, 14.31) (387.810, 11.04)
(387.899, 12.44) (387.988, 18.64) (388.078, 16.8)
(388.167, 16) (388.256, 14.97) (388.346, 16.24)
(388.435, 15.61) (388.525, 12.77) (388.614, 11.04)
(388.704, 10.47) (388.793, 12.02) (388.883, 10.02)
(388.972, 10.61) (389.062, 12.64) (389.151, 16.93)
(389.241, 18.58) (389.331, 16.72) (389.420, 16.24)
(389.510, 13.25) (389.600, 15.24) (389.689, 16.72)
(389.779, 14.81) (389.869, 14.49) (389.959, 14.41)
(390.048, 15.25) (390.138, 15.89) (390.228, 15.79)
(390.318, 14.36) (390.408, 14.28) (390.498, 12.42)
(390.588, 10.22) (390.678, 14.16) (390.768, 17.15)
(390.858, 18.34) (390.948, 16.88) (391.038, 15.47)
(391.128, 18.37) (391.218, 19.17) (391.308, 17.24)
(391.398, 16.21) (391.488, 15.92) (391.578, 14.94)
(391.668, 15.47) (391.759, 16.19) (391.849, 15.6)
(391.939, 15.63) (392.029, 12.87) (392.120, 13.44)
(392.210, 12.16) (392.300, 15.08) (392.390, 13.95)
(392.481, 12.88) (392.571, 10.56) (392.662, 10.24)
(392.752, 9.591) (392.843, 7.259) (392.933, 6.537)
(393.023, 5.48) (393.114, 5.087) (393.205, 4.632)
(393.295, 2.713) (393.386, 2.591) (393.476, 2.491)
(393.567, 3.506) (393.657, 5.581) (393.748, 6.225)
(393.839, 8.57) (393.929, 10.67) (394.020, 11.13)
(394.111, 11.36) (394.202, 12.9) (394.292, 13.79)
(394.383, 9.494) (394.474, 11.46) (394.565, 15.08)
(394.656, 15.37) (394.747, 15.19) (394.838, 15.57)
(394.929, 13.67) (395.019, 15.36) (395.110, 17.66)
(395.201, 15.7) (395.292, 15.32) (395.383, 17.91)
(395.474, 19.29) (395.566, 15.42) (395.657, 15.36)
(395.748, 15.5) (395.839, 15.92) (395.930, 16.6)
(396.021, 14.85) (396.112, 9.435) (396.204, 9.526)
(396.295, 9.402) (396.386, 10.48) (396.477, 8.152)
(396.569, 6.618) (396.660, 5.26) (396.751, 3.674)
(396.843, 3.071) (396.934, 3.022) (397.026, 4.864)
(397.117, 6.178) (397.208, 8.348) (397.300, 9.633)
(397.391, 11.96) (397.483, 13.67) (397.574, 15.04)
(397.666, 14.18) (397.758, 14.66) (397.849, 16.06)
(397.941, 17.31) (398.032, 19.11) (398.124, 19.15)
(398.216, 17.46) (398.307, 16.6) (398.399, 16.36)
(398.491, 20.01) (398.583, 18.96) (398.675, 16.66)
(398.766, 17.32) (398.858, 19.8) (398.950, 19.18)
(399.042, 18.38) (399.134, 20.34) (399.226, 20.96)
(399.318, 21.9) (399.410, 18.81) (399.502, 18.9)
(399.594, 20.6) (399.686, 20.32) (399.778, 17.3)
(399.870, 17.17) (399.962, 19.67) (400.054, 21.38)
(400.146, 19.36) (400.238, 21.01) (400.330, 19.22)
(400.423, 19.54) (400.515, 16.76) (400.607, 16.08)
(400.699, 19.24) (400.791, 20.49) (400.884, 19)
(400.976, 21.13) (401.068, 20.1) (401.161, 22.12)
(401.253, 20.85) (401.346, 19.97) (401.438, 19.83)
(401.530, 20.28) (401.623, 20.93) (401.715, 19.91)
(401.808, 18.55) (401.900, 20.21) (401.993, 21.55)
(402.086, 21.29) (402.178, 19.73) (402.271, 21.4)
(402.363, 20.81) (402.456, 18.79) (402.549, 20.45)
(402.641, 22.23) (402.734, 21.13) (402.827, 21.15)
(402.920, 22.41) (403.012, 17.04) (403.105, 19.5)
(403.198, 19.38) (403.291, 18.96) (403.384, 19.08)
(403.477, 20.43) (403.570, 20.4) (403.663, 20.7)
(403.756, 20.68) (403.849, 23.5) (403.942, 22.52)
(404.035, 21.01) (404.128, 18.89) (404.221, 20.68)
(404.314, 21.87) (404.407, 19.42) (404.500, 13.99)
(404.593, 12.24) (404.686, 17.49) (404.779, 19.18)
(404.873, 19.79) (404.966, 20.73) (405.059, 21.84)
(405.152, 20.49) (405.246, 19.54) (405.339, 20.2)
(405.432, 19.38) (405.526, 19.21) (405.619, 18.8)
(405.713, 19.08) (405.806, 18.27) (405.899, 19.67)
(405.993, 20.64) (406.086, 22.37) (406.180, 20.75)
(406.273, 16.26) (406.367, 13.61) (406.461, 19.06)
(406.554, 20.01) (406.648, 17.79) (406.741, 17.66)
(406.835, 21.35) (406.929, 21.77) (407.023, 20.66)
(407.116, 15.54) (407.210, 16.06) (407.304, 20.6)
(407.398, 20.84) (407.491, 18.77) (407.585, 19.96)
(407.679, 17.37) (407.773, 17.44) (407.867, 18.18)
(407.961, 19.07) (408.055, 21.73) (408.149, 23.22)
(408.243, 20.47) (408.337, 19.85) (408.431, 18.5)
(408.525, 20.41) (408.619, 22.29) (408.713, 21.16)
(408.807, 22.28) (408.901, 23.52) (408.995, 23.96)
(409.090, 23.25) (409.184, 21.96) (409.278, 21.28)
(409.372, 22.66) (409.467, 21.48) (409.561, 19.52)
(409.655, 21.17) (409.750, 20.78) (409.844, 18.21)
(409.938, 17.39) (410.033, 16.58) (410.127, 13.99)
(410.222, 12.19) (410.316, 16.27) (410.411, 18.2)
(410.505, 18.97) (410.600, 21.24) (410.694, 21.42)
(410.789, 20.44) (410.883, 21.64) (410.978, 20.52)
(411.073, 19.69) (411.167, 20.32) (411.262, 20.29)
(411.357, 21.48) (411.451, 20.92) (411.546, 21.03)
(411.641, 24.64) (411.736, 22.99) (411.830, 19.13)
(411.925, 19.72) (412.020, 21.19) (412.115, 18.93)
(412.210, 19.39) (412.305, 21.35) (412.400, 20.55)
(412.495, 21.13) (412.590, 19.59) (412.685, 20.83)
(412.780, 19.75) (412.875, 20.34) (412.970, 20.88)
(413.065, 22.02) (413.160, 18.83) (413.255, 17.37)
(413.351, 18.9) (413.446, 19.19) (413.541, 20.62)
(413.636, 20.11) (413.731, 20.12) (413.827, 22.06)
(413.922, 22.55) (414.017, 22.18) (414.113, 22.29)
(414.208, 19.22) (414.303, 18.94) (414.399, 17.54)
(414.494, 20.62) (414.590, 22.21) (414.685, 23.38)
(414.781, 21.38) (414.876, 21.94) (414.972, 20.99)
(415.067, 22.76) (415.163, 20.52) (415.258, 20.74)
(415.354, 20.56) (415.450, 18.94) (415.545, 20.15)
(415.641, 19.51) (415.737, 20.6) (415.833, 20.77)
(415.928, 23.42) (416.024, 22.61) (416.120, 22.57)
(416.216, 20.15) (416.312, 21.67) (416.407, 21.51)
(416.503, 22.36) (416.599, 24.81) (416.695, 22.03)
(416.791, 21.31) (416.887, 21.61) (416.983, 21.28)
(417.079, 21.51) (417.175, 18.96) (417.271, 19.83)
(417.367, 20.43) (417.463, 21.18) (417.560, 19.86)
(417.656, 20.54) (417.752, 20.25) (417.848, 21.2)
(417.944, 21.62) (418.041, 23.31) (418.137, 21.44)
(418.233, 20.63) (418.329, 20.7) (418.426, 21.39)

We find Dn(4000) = 1.59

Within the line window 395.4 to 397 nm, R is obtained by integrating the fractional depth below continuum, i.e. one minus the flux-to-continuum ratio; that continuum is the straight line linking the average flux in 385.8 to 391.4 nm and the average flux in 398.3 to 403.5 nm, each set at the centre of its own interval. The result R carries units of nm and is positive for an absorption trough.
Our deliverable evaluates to 0.63 nm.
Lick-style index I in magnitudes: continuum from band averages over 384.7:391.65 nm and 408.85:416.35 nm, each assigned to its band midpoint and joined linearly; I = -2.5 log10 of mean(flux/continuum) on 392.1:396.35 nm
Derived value 0.40 mag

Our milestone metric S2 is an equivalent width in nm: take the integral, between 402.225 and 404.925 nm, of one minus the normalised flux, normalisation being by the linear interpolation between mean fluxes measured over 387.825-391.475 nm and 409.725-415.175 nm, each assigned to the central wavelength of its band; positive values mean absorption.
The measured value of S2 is -0.26 nm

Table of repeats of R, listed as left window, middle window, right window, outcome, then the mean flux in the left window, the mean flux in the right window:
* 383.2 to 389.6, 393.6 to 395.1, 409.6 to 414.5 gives 0.37 nm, 14.1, 19.9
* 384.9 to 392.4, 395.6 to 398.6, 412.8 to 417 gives 0.83 nm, 15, 21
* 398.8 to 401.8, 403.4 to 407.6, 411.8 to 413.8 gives 0.09 nm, 19.7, 20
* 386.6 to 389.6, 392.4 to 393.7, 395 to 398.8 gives 0.68 nm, 14.7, 13.2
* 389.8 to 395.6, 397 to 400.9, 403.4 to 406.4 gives -0.23 nm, 12.8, 19.5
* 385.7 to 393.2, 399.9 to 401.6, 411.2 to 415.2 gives -0.24 nm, 14.2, 20.7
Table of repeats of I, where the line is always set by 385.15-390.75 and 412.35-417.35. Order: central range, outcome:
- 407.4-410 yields -0.06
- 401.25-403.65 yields -0.12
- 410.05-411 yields 0.09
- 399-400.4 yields -0.13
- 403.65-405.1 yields -0.07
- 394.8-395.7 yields 0.02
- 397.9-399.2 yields -0.07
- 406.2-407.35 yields 0.04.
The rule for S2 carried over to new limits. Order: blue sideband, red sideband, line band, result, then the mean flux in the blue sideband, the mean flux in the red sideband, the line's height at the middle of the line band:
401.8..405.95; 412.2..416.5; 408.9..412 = 0.040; 19.9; 20.8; 20.4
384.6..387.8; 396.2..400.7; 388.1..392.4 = 0.145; 15.5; 15.2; 15.4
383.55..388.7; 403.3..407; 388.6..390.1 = 0.118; 14.5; 19.5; 15.4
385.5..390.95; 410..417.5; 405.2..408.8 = -0.087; 14.7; 20.5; 19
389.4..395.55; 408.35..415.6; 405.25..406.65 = -0.075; 12.9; 20.4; 18.1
